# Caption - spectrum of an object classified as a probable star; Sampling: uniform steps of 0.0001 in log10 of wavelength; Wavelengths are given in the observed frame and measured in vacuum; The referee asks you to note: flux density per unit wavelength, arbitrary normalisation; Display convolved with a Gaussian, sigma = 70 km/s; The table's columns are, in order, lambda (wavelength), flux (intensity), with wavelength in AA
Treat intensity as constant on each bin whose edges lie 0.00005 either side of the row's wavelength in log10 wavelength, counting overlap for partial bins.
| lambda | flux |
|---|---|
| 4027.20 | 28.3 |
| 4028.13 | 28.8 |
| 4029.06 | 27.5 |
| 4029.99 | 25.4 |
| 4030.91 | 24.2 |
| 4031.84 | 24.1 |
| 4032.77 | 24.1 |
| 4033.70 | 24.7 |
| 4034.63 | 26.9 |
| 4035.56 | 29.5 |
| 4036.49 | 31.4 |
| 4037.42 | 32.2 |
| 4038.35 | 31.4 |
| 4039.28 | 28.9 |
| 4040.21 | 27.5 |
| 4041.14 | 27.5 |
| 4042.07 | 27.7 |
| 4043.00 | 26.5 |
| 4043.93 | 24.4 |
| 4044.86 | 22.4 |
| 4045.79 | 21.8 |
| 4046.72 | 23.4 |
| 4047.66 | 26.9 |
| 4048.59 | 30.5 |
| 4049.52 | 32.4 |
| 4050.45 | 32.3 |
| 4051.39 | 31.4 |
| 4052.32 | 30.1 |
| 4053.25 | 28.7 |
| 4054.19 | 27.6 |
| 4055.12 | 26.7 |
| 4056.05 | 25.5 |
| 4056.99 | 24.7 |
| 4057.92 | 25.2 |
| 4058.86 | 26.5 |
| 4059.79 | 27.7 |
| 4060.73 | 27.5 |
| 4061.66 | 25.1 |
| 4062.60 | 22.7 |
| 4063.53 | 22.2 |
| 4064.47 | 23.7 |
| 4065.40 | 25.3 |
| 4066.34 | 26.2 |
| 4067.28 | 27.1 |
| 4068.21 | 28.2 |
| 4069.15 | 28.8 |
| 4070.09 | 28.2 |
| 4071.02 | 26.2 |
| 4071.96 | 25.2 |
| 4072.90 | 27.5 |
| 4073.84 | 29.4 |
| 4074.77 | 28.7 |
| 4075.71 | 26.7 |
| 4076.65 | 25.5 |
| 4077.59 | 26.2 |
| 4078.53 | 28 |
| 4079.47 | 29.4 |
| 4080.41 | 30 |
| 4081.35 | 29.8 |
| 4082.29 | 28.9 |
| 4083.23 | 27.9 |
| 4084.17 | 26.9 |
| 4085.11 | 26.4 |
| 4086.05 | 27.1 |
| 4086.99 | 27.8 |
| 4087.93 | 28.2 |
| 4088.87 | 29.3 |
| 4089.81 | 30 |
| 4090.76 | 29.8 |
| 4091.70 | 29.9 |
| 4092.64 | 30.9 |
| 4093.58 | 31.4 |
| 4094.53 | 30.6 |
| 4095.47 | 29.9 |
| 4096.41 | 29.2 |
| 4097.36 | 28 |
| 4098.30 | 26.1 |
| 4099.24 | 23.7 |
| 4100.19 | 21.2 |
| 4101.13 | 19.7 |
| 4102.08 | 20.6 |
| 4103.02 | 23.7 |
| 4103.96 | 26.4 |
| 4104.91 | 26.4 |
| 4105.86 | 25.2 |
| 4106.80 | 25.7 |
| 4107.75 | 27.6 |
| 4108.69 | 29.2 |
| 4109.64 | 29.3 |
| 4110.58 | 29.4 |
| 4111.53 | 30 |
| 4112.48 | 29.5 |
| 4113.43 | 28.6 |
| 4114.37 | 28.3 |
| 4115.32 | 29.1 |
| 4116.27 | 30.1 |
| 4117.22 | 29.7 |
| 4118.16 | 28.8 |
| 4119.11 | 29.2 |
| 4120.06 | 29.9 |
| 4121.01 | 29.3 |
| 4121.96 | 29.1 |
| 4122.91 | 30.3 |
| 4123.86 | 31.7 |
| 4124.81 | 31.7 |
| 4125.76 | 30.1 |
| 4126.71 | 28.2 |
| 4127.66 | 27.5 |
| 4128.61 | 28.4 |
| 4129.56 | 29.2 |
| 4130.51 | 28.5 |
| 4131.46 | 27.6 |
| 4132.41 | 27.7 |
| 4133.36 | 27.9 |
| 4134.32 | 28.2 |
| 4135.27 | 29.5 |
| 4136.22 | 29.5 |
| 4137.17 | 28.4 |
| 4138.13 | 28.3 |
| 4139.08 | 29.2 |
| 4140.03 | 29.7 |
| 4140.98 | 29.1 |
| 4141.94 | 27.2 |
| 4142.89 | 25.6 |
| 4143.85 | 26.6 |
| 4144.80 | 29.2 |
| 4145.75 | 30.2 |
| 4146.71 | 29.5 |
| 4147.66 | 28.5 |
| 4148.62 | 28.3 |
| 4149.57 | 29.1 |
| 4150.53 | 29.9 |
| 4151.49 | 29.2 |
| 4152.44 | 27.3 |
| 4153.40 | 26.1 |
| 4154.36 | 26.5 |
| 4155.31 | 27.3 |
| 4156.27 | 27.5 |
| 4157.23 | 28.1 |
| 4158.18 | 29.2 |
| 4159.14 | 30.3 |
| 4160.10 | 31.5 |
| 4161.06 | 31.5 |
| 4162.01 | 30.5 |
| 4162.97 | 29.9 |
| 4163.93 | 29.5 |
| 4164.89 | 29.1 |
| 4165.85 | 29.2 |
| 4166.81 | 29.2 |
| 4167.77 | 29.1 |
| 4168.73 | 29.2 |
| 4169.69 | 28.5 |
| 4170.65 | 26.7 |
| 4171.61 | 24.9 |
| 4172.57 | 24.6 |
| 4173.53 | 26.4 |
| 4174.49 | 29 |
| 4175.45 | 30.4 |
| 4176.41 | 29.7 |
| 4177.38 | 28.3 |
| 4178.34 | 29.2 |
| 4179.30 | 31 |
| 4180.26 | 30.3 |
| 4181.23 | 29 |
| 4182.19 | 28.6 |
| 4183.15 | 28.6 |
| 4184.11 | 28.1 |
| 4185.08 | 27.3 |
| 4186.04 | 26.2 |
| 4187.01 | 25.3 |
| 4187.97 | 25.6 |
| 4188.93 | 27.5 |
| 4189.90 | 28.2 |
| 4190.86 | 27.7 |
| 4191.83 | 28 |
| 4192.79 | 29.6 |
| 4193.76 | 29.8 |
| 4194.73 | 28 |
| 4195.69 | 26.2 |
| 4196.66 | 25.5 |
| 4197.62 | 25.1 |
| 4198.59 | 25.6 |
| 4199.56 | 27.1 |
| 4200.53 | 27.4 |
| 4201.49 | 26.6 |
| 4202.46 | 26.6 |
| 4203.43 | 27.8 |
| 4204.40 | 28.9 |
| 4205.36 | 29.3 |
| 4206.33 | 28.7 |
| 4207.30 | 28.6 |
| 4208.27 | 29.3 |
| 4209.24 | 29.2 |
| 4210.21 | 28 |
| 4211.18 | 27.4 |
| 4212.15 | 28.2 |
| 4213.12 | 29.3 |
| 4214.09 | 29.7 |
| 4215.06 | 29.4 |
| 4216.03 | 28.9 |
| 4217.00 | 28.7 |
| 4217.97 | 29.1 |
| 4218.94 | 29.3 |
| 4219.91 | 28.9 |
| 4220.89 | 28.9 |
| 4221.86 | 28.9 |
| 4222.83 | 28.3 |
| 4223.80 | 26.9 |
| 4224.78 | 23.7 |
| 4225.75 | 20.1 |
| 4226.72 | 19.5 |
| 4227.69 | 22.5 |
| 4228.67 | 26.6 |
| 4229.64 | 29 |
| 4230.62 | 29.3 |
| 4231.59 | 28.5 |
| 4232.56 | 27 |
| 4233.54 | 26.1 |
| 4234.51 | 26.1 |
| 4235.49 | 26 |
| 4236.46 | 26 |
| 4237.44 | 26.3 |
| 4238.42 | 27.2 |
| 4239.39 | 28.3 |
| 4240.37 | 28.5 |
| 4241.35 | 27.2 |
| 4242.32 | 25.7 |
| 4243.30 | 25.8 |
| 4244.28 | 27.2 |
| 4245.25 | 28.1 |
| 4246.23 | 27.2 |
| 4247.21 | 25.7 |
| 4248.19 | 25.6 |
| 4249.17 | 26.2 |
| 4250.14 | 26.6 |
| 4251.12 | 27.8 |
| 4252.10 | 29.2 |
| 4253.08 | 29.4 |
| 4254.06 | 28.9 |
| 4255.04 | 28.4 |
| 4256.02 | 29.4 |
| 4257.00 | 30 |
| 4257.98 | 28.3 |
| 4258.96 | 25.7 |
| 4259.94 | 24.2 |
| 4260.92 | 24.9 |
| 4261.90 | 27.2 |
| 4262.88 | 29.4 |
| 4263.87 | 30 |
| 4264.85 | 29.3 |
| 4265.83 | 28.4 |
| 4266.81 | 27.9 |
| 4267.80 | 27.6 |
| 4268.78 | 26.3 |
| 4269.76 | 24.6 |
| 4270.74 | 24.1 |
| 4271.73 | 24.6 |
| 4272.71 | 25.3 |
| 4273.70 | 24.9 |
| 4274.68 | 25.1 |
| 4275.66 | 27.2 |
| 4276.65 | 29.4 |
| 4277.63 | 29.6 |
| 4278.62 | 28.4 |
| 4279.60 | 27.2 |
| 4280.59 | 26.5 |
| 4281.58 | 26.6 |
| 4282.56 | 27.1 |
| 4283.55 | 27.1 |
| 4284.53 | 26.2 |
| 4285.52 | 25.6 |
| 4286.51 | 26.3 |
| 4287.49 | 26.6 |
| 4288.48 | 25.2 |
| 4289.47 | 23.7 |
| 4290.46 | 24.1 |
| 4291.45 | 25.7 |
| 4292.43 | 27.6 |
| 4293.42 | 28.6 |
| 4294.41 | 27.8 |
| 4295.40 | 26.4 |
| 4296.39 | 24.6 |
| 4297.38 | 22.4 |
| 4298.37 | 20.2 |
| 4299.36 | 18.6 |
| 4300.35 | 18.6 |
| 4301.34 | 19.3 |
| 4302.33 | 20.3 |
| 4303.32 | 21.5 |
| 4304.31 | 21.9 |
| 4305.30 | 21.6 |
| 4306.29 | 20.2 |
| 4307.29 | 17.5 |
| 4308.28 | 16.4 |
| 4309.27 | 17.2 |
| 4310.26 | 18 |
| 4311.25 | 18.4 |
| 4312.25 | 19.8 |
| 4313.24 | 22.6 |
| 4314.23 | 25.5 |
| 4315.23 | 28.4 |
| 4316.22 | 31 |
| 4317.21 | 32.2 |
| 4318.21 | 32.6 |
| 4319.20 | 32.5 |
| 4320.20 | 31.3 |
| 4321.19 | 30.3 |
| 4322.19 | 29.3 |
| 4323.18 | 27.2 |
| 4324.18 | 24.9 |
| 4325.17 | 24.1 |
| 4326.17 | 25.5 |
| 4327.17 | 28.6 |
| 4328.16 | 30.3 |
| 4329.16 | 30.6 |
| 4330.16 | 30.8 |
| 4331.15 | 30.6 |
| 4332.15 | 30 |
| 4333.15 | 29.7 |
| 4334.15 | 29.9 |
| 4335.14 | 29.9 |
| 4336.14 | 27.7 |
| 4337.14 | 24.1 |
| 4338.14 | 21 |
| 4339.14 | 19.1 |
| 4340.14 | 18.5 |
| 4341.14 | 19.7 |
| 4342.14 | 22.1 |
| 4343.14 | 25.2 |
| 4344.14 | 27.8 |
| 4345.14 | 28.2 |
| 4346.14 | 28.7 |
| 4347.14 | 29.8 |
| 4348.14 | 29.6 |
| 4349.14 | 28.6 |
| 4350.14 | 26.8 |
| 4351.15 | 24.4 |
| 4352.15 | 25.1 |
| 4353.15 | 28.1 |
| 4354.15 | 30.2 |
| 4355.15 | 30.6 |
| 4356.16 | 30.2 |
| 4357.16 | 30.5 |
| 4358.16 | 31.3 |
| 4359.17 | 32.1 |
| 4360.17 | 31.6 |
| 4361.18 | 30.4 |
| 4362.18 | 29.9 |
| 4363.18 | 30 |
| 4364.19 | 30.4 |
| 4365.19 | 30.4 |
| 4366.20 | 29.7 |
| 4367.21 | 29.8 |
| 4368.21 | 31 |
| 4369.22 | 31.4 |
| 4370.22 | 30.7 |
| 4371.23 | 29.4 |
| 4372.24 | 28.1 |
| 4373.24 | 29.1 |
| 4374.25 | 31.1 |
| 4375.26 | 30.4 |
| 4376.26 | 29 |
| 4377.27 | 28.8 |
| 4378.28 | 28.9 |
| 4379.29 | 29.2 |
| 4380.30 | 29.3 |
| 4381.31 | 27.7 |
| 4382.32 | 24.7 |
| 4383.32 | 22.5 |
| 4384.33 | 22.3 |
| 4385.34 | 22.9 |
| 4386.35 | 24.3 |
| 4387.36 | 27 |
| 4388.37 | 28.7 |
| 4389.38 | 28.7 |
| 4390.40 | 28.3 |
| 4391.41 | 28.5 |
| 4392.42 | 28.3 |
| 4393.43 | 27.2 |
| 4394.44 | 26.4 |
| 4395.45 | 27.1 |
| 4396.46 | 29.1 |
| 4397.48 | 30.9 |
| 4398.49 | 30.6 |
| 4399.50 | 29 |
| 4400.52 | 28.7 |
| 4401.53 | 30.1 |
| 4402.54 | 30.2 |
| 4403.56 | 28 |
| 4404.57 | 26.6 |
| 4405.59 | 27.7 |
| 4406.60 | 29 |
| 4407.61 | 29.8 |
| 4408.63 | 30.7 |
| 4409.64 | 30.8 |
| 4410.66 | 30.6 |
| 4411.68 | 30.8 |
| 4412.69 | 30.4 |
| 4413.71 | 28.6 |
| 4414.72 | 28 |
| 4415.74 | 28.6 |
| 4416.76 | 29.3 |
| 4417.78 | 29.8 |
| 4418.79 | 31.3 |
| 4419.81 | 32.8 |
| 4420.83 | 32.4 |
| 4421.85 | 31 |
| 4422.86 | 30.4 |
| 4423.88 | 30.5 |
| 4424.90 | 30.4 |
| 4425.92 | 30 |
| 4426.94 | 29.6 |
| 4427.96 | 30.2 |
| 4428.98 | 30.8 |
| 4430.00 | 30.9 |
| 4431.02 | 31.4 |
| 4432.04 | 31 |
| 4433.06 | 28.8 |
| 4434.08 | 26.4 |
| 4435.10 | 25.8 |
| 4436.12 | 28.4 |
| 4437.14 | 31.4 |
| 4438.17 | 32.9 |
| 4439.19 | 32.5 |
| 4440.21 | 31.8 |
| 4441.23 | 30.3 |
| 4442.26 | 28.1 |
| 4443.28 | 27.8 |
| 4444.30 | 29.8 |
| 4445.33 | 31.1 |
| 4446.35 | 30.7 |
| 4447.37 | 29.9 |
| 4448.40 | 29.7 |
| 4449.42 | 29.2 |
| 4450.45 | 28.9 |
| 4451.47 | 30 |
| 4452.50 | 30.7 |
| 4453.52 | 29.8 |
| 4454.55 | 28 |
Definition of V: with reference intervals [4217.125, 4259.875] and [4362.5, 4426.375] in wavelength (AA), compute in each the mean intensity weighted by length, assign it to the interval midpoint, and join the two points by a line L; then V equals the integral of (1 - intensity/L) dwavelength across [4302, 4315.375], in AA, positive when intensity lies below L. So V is 3.6 AA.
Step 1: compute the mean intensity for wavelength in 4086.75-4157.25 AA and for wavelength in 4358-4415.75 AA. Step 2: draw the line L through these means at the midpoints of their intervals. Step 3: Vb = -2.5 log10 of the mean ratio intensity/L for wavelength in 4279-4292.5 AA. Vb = 0.101 mag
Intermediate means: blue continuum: 28.2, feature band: 26.1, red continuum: 28.9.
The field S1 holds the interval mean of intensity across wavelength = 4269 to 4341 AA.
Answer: 25.3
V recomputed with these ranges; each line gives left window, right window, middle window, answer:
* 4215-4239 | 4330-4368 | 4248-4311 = 4.64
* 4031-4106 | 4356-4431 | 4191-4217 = 0.02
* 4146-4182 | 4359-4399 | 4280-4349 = 7.98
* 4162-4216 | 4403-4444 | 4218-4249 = 2.00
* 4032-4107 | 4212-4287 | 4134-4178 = -2.32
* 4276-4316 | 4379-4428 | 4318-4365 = -4.00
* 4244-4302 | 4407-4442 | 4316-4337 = -1.27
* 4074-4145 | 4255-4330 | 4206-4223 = -1.33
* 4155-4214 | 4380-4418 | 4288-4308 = 3.89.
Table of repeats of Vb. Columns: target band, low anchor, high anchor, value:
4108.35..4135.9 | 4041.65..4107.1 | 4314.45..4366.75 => -0.07 mag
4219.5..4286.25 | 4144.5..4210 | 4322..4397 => 0.05 mag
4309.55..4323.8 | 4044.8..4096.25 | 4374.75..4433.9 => 0.07 mag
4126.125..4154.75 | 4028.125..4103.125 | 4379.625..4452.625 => -0.03 mag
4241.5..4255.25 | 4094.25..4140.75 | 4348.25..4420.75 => 0.05 mag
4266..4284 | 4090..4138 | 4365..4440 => 0.08 mag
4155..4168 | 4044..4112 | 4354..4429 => -0.07 mag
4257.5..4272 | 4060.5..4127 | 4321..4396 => 0.04 mag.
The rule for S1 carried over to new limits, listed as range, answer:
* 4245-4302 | 26.3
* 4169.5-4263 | 27.5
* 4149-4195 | 28.5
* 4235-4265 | 27.4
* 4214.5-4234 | 27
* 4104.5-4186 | 28.7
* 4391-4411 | 29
